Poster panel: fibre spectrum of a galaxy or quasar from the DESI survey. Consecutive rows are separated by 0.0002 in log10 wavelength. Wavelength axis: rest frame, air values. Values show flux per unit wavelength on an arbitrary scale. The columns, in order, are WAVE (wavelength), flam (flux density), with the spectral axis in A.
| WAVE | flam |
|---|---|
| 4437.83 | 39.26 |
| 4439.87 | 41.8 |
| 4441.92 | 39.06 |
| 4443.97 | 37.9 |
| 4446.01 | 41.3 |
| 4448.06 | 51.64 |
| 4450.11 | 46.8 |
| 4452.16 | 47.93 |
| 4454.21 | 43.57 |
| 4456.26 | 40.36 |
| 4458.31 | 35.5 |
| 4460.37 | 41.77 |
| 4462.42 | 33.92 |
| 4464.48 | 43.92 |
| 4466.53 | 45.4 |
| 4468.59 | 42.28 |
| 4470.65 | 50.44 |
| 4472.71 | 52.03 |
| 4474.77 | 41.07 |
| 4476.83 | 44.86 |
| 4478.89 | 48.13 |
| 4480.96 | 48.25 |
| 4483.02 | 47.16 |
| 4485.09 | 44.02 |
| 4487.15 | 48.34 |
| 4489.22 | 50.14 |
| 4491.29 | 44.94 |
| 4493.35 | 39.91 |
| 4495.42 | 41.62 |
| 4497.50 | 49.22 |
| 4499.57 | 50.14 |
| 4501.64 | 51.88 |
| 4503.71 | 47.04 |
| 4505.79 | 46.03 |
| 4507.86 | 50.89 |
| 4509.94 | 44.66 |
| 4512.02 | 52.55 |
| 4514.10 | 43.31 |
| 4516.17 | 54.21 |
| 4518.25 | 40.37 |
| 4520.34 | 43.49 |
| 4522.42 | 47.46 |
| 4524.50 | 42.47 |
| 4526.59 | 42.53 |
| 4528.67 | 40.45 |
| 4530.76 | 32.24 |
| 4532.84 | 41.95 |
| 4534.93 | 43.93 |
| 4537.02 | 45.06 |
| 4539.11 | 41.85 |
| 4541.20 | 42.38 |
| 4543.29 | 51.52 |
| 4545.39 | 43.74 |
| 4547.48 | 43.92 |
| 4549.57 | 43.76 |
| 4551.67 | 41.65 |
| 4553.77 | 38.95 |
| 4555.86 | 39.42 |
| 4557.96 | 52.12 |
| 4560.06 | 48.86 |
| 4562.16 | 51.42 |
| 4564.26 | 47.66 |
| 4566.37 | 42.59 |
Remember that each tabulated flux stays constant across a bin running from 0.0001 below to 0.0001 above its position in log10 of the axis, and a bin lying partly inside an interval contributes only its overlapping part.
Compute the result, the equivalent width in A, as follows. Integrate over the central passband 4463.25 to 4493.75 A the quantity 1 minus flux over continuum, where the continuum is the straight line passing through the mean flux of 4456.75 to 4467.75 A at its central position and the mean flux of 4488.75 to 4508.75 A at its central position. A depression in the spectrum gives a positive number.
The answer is -2.1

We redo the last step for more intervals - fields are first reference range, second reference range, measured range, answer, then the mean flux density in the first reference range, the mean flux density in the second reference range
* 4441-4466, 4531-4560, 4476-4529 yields -4.3 A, 42.1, 43.7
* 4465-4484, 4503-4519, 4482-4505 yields 0.1 A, 46.6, 47.5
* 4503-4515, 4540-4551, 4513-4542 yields 2.0 A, 47.4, 44.9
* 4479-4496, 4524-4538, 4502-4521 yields -1.7 A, 45.8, 41.2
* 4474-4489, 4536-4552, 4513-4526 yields 0.0 A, 46.3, 44.3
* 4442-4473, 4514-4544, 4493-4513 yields -1.9 A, 43.3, 43.5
